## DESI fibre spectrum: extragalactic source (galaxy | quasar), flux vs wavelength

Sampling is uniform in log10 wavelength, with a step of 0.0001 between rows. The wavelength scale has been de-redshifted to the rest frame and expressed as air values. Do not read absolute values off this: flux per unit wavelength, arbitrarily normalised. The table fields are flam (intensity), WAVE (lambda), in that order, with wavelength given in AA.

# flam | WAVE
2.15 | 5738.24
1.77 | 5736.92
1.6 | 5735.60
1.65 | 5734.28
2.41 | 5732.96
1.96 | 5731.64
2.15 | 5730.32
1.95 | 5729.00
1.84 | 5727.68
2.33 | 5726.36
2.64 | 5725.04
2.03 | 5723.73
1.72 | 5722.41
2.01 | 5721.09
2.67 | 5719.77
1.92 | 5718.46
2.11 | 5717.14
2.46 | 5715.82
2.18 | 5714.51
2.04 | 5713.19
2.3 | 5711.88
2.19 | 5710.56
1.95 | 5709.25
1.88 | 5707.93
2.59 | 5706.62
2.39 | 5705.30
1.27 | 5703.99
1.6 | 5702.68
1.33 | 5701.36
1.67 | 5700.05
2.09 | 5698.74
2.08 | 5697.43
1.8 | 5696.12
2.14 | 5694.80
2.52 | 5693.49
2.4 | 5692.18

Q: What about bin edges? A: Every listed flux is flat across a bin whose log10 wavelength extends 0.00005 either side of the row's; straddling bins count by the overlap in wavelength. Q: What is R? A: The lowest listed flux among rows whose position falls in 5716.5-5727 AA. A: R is 1.72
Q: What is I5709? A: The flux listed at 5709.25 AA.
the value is 1.95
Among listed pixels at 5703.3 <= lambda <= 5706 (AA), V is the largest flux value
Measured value 2.39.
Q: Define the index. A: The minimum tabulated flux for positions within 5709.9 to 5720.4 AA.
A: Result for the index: 1.92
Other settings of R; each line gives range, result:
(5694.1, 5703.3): 1.33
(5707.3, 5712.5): 1.88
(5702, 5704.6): 1.27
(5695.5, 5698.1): 1.8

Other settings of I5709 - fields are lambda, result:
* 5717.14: 2.11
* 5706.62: 2.59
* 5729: 1.95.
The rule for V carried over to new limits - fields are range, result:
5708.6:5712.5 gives 2.3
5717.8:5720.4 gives 2.67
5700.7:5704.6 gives 1.6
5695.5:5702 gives 2.09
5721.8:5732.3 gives 2.64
